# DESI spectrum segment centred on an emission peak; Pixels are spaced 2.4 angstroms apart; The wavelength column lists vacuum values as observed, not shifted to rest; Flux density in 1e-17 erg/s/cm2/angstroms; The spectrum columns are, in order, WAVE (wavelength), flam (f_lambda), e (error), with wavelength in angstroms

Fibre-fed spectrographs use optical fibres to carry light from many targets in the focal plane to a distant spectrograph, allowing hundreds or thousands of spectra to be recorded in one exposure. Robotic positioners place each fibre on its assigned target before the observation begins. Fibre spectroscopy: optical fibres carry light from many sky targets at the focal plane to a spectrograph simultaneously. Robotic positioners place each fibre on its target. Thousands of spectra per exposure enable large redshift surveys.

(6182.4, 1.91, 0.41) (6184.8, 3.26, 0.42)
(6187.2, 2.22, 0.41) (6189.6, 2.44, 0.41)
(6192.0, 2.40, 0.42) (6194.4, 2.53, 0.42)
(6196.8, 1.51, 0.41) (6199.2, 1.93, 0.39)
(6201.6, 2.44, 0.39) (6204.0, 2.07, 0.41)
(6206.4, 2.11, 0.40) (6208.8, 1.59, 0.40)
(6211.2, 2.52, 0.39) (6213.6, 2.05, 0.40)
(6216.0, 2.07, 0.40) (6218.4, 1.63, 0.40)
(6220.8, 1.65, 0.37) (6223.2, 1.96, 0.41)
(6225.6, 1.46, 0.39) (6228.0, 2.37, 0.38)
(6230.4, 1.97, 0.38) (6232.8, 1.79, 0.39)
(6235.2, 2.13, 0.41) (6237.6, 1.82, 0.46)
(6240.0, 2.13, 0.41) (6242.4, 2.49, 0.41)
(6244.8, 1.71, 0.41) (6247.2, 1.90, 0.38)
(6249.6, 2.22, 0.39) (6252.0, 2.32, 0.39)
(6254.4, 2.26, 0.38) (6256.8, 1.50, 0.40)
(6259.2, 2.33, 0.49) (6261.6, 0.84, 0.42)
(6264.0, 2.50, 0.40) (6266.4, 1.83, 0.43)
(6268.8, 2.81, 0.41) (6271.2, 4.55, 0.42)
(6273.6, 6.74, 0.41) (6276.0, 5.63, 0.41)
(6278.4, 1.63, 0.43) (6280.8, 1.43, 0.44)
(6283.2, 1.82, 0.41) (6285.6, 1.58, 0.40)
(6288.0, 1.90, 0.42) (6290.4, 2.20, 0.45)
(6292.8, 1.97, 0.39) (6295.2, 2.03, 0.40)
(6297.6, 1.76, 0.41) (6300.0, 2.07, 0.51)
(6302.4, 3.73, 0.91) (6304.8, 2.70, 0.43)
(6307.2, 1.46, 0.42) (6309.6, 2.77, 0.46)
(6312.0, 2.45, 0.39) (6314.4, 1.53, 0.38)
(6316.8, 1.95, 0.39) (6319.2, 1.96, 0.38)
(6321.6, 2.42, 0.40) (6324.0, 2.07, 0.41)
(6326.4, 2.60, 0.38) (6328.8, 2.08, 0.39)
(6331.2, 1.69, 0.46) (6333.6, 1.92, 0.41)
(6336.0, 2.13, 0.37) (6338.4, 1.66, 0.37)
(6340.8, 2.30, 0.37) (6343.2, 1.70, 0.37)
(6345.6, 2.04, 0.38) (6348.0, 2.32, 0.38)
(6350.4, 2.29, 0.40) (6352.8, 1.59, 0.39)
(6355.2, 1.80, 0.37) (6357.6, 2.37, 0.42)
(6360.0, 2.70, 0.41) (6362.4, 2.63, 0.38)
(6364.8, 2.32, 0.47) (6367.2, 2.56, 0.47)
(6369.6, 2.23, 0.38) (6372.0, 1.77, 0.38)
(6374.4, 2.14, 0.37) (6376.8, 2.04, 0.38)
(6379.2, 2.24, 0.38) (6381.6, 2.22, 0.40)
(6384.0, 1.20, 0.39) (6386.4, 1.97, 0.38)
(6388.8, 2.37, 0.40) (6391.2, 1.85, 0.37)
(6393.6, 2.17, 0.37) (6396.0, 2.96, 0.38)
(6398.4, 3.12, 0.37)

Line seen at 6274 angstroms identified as Hbeta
